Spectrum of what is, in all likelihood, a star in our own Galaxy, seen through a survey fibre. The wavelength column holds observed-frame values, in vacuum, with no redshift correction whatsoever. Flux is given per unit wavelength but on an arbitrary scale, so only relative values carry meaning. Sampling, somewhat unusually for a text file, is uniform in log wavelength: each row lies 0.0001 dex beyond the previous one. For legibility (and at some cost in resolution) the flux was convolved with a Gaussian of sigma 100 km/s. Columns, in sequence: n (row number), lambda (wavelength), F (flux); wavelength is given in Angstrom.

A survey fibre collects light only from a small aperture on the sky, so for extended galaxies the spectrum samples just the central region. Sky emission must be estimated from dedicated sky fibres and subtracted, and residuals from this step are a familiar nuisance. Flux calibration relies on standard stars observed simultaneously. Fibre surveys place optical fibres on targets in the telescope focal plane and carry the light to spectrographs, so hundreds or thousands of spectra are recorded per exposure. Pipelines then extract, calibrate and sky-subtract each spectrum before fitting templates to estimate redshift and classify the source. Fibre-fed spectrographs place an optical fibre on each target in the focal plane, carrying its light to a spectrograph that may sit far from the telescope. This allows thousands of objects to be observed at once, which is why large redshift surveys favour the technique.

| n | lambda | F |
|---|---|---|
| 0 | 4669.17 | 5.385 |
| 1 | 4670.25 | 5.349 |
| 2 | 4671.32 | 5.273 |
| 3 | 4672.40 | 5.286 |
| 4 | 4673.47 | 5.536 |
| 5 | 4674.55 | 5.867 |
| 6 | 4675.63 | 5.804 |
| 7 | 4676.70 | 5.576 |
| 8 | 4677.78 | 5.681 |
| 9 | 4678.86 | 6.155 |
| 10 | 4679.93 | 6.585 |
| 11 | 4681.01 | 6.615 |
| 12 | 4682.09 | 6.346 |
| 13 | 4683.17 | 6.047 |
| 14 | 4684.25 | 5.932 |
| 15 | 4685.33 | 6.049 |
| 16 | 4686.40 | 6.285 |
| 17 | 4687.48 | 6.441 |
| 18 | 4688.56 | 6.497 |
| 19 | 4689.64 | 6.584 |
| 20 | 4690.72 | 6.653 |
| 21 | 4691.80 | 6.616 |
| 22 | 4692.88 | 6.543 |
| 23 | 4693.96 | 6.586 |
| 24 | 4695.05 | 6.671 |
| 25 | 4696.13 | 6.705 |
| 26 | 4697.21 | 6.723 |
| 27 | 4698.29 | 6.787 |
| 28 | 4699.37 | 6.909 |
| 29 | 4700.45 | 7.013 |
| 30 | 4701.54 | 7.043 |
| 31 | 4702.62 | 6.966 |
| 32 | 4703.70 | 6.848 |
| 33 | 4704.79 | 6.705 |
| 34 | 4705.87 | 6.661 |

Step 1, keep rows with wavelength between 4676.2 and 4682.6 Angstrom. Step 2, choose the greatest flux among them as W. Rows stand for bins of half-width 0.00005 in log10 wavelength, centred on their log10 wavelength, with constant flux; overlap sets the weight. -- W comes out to 6.615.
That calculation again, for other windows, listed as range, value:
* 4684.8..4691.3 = 6.653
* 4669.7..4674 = 5.536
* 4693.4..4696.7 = 6.705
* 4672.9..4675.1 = 5.867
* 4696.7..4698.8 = 6.787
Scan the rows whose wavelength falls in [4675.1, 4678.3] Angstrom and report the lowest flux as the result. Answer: 5.576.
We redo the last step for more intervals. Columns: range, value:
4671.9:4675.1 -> 5.286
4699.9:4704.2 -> 6.848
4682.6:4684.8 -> 5.932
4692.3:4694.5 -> 6.543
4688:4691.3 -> 6.497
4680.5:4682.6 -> 6.346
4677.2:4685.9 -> 5.681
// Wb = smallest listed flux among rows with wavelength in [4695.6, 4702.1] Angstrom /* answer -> 6.705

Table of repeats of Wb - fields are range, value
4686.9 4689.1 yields 6.441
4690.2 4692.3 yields 6.616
